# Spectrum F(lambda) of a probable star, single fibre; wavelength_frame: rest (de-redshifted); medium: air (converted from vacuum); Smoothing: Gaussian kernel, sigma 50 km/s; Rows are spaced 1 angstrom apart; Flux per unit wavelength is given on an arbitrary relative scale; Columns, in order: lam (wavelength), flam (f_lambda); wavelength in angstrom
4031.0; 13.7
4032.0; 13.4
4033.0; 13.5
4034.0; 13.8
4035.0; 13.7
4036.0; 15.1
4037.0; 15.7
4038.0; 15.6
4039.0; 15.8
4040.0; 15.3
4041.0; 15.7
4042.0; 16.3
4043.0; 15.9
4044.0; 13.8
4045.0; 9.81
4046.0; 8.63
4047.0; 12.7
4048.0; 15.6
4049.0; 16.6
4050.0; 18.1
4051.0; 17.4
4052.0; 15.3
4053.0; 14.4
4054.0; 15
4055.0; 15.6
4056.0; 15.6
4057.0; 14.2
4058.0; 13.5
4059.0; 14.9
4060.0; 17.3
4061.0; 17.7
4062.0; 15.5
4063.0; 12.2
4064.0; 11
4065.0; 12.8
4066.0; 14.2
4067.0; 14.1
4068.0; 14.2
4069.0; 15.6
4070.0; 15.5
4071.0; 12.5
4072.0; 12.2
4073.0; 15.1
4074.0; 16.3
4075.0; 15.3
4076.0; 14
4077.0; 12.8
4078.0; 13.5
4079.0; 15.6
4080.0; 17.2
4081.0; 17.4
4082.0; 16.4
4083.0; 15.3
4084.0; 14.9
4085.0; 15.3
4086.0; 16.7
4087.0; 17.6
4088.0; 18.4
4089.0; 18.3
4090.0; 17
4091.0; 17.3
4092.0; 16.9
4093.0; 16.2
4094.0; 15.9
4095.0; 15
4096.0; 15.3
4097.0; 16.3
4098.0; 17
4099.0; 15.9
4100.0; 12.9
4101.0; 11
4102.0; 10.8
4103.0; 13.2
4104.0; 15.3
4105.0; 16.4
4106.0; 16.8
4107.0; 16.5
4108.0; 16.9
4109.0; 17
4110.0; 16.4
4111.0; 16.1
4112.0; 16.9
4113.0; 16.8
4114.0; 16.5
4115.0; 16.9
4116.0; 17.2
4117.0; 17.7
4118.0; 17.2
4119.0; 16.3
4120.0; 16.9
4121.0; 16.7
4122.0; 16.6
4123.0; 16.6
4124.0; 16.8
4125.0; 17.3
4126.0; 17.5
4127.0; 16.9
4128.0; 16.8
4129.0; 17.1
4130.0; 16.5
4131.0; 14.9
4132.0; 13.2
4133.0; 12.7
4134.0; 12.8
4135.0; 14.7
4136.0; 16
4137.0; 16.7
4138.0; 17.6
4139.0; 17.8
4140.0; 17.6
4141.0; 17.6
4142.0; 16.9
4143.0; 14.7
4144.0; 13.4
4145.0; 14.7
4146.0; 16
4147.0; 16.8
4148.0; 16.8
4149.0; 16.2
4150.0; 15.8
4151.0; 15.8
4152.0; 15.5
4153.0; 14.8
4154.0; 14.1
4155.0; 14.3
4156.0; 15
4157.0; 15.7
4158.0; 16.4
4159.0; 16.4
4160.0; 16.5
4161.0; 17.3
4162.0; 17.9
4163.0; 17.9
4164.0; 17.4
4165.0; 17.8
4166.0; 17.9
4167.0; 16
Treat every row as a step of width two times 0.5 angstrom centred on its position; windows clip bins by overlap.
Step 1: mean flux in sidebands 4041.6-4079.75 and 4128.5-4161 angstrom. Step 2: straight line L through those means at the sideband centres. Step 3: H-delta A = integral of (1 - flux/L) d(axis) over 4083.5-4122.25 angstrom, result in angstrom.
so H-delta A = -2.6 angstrom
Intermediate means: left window 14.5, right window 15.7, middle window 16.1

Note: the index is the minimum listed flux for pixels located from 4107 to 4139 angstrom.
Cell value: 12.7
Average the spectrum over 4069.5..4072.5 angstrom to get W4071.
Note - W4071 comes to 13.4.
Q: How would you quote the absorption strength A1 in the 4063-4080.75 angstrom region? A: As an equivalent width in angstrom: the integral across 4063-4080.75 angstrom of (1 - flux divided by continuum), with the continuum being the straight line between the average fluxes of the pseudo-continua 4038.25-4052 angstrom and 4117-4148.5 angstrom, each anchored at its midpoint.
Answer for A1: 1.2 angstrom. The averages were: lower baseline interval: 14.8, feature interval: 14.2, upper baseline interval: 16.2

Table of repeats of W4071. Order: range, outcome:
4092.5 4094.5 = 16.1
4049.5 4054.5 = 16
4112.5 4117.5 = 17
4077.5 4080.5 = 15.4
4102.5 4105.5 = 15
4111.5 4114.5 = 16.7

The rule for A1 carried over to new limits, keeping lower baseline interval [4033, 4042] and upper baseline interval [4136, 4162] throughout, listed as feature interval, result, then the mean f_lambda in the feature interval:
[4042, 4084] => 1.7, 14.7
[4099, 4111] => 0.6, 14.9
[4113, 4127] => -1.0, 16.9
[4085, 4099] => -1.0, 16.7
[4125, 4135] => 0.3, 15.4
